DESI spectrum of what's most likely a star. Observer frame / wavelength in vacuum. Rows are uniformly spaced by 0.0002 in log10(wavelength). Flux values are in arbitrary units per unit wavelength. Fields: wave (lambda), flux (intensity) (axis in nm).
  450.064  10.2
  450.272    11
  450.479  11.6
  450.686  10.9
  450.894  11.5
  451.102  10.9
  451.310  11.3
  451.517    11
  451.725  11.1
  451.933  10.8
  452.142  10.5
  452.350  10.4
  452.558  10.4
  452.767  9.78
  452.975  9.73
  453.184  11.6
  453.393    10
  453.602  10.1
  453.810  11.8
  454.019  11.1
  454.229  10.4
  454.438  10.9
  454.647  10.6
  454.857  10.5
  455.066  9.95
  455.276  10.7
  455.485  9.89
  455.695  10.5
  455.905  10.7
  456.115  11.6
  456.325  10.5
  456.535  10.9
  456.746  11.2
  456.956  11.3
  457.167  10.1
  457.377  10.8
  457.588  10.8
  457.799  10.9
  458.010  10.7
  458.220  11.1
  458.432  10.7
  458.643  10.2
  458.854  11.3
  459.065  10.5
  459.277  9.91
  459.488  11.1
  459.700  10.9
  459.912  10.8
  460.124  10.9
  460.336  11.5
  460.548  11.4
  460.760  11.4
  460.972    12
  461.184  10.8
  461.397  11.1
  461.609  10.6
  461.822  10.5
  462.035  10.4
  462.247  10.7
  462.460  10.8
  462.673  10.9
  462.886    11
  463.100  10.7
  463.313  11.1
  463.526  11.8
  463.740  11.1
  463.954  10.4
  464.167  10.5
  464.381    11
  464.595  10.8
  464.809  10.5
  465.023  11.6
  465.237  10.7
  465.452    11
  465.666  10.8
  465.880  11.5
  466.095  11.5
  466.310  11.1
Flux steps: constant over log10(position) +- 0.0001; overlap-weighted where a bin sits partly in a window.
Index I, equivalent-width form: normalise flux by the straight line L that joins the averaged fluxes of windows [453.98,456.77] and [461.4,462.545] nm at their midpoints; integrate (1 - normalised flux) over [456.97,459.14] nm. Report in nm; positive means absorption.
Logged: -0.02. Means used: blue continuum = 10.6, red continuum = 10.6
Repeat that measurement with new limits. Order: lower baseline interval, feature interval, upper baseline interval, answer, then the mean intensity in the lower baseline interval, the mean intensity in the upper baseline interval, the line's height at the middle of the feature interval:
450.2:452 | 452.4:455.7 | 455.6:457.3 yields 0.145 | 11.1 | 10.9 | 11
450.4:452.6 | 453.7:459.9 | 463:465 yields 0.109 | 11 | 10.9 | 10.9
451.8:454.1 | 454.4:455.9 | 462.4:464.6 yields 0.030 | 10.6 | 10.9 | 10.6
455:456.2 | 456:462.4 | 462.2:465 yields -0.106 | 10.6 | 10.9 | 10.7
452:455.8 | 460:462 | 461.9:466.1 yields -0.057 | 10.5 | 10.9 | 10.8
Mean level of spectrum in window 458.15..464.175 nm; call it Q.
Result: 10.9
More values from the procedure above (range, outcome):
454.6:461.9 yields 10.8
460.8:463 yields 10.9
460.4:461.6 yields 11.3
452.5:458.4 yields 10.7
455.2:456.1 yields 10.6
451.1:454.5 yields 10.7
